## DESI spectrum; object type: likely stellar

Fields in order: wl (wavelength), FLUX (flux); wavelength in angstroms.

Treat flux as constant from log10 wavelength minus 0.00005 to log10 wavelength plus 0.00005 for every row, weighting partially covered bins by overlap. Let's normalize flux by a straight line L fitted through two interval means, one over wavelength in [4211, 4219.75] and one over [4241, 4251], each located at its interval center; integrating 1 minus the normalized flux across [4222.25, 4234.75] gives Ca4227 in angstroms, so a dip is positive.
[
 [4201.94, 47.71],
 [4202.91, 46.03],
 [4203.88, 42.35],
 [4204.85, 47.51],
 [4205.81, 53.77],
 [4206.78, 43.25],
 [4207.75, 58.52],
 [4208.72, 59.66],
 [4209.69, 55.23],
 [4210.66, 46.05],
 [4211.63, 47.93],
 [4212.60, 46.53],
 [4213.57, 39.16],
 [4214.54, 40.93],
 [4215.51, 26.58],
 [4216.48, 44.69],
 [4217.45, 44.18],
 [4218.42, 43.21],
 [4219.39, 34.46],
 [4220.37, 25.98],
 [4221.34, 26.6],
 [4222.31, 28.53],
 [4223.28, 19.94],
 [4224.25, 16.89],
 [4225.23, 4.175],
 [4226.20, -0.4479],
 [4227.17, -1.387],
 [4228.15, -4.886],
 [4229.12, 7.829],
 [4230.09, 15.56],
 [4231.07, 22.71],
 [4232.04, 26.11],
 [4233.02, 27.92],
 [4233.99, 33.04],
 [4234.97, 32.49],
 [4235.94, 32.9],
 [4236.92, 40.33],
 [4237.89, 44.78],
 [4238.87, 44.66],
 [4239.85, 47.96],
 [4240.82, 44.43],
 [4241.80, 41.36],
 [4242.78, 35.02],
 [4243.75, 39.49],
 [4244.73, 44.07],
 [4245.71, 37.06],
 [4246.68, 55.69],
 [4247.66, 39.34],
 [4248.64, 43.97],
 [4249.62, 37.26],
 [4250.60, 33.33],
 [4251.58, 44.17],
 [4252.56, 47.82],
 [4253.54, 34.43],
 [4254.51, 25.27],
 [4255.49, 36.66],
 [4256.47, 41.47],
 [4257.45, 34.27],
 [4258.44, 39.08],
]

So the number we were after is 7.92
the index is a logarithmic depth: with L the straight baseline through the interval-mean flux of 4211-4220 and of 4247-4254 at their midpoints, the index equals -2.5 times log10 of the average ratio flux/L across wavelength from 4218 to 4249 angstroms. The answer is 0.34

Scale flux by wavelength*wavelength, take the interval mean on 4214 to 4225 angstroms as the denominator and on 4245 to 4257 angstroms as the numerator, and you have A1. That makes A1 1.3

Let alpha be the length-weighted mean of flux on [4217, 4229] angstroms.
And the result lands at 19.3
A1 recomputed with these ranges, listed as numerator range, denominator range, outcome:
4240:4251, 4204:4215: 0.86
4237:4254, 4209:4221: 1.03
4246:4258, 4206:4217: 0.87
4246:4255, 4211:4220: 1.00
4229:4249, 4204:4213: 0.73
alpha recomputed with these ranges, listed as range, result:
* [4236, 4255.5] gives 40.8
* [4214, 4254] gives 31.8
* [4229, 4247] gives 35.8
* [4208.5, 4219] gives 44.5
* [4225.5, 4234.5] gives 13.9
